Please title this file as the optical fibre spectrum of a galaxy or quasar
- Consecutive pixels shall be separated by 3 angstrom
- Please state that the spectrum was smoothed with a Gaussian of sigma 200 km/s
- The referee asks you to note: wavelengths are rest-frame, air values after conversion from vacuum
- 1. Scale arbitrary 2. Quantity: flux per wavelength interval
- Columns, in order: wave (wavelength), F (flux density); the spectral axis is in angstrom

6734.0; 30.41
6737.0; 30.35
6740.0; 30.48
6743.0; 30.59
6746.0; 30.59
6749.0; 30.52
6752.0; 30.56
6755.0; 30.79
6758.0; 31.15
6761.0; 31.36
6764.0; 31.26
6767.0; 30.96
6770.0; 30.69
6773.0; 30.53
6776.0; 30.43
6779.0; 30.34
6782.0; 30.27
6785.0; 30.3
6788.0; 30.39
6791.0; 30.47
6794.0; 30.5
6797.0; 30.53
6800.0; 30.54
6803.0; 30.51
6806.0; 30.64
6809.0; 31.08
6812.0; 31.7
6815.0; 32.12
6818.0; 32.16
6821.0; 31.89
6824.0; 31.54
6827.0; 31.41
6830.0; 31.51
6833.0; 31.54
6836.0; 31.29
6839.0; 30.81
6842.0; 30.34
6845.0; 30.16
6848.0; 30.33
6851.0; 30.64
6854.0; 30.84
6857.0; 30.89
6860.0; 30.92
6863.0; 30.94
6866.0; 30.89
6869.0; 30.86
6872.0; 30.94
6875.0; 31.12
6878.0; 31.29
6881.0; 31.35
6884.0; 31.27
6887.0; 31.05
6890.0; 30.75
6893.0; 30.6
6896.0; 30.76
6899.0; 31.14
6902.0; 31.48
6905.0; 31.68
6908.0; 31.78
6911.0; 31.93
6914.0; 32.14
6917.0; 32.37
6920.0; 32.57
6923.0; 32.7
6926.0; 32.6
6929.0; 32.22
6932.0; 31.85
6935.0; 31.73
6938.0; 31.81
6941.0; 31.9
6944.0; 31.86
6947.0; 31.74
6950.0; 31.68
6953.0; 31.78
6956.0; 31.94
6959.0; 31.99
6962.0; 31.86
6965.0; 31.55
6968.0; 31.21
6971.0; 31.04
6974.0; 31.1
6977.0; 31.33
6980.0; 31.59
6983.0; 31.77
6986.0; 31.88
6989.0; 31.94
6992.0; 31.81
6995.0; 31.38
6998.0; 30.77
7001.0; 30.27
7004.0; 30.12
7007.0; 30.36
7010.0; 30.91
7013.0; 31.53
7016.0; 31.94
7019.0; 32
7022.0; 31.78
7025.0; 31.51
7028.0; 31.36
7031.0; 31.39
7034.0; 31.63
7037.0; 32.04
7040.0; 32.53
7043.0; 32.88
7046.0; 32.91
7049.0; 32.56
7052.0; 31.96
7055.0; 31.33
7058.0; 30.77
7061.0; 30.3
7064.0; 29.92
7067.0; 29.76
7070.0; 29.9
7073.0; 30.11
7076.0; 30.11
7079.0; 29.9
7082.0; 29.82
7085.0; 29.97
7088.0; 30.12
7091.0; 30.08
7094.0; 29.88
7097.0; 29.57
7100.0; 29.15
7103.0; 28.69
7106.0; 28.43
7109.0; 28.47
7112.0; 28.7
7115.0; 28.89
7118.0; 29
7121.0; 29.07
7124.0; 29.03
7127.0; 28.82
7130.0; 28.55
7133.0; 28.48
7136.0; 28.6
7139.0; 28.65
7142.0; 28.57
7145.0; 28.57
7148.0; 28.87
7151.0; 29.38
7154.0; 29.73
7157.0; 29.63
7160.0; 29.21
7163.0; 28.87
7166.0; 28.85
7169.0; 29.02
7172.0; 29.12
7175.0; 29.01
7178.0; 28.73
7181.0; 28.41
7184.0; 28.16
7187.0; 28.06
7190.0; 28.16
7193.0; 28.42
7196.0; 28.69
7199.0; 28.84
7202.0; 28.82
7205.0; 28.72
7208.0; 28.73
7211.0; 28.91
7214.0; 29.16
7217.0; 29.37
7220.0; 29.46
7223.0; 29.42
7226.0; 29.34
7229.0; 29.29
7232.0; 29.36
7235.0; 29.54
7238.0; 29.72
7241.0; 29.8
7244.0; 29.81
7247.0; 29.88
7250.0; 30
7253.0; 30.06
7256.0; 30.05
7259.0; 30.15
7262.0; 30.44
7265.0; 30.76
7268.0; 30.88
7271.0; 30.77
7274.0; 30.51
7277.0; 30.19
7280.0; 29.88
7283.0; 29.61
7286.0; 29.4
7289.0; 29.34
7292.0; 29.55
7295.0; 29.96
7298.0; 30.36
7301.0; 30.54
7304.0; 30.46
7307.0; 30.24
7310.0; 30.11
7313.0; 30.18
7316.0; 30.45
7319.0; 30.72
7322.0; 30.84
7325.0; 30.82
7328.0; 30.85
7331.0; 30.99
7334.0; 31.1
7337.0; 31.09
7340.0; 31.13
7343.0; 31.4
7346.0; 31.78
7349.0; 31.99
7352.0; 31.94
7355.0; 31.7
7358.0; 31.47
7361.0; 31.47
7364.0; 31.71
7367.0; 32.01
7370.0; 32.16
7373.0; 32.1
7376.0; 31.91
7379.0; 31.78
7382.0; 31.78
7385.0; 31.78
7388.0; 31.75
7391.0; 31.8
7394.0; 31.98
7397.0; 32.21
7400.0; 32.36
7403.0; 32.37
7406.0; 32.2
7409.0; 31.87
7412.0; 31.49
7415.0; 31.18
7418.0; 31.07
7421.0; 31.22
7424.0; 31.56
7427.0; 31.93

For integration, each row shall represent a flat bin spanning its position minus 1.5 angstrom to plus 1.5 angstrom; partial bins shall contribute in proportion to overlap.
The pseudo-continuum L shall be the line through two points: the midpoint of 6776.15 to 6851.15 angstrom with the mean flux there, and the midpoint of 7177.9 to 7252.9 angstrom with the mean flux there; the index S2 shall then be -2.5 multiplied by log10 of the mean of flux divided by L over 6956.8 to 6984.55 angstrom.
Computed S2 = -0.05 mag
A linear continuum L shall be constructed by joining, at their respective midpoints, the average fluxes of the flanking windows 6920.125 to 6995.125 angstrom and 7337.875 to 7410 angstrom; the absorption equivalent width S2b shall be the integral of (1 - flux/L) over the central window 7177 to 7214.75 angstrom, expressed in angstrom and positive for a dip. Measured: 3.8 angstrom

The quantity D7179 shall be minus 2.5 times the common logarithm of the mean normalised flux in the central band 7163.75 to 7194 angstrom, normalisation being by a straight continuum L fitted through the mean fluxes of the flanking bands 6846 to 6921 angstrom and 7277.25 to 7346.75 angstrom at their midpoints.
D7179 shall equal 0.08 mag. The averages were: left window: 31.2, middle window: 28.6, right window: 30.5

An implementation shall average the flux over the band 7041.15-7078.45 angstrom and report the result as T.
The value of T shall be 31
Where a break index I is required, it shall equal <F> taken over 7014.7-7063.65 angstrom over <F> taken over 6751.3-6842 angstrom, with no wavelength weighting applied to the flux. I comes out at 1.03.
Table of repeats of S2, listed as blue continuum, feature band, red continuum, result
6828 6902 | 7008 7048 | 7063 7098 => -0.06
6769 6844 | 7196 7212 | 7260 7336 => 0.06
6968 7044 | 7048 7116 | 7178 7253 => 0.02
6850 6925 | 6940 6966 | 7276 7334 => -0.02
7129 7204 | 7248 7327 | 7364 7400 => 0.01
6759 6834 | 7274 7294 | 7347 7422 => 0.07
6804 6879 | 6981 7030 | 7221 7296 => -0.02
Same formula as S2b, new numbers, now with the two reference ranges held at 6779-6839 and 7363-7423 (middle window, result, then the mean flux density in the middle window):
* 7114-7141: 2.3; 28.8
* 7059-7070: 0.5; 30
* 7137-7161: 1.9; 29.1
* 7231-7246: 0.9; 29.7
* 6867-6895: 0.1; 31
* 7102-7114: 1.1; 28.6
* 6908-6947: -1.1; 32.1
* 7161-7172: 0.9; 29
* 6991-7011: 0.3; 30.8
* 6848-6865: 0.2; 30.8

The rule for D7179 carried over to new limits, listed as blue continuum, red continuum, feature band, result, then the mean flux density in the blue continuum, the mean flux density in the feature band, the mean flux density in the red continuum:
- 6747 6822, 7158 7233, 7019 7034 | -0.066 mag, 30.9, 31.6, 28.9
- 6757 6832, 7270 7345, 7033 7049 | -0.059 mag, 31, 32.4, 30.4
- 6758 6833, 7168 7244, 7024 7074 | -0.057 mag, 31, 31.4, 29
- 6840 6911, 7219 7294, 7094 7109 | 0.049 mag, 31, 29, 29.9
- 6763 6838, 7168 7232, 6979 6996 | -0.062 mag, 31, 31.7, 28.9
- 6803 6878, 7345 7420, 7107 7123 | 0.095 mag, 31.1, 28.8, 31.8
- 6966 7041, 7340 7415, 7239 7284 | 0.053 mag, 31.4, 30.2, 31.8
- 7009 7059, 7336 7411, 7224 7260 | 0.074 mag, 31.8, 29.7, 31.8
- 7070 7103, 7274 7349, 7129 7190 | 0.045 mag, 29.8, 28.8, 30.5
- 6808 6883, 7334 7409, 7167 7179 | 0.093 mag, 31.1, 29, 31.8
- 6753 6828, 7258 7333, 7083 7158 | 0.053 mag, 30.9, 29.1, 30.3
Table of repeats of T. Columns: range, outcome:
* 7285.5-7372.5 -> 30.9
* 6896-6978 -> 31.8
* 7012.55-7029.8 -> 31.7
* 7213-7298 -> 29.9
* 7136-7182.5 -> 29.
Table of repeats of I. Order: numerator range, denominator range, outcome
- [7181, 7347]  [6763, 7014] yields 0.96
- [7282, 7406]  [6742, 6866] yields 1.01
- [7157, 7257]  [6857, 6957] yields 0.92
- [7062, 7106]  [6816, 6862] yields 0.96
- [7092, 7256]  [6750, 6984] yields 0.93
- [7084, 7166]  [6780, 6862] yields 0.94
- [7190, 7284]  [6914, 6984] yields 0.93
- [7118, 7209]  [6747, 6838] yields 0.93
